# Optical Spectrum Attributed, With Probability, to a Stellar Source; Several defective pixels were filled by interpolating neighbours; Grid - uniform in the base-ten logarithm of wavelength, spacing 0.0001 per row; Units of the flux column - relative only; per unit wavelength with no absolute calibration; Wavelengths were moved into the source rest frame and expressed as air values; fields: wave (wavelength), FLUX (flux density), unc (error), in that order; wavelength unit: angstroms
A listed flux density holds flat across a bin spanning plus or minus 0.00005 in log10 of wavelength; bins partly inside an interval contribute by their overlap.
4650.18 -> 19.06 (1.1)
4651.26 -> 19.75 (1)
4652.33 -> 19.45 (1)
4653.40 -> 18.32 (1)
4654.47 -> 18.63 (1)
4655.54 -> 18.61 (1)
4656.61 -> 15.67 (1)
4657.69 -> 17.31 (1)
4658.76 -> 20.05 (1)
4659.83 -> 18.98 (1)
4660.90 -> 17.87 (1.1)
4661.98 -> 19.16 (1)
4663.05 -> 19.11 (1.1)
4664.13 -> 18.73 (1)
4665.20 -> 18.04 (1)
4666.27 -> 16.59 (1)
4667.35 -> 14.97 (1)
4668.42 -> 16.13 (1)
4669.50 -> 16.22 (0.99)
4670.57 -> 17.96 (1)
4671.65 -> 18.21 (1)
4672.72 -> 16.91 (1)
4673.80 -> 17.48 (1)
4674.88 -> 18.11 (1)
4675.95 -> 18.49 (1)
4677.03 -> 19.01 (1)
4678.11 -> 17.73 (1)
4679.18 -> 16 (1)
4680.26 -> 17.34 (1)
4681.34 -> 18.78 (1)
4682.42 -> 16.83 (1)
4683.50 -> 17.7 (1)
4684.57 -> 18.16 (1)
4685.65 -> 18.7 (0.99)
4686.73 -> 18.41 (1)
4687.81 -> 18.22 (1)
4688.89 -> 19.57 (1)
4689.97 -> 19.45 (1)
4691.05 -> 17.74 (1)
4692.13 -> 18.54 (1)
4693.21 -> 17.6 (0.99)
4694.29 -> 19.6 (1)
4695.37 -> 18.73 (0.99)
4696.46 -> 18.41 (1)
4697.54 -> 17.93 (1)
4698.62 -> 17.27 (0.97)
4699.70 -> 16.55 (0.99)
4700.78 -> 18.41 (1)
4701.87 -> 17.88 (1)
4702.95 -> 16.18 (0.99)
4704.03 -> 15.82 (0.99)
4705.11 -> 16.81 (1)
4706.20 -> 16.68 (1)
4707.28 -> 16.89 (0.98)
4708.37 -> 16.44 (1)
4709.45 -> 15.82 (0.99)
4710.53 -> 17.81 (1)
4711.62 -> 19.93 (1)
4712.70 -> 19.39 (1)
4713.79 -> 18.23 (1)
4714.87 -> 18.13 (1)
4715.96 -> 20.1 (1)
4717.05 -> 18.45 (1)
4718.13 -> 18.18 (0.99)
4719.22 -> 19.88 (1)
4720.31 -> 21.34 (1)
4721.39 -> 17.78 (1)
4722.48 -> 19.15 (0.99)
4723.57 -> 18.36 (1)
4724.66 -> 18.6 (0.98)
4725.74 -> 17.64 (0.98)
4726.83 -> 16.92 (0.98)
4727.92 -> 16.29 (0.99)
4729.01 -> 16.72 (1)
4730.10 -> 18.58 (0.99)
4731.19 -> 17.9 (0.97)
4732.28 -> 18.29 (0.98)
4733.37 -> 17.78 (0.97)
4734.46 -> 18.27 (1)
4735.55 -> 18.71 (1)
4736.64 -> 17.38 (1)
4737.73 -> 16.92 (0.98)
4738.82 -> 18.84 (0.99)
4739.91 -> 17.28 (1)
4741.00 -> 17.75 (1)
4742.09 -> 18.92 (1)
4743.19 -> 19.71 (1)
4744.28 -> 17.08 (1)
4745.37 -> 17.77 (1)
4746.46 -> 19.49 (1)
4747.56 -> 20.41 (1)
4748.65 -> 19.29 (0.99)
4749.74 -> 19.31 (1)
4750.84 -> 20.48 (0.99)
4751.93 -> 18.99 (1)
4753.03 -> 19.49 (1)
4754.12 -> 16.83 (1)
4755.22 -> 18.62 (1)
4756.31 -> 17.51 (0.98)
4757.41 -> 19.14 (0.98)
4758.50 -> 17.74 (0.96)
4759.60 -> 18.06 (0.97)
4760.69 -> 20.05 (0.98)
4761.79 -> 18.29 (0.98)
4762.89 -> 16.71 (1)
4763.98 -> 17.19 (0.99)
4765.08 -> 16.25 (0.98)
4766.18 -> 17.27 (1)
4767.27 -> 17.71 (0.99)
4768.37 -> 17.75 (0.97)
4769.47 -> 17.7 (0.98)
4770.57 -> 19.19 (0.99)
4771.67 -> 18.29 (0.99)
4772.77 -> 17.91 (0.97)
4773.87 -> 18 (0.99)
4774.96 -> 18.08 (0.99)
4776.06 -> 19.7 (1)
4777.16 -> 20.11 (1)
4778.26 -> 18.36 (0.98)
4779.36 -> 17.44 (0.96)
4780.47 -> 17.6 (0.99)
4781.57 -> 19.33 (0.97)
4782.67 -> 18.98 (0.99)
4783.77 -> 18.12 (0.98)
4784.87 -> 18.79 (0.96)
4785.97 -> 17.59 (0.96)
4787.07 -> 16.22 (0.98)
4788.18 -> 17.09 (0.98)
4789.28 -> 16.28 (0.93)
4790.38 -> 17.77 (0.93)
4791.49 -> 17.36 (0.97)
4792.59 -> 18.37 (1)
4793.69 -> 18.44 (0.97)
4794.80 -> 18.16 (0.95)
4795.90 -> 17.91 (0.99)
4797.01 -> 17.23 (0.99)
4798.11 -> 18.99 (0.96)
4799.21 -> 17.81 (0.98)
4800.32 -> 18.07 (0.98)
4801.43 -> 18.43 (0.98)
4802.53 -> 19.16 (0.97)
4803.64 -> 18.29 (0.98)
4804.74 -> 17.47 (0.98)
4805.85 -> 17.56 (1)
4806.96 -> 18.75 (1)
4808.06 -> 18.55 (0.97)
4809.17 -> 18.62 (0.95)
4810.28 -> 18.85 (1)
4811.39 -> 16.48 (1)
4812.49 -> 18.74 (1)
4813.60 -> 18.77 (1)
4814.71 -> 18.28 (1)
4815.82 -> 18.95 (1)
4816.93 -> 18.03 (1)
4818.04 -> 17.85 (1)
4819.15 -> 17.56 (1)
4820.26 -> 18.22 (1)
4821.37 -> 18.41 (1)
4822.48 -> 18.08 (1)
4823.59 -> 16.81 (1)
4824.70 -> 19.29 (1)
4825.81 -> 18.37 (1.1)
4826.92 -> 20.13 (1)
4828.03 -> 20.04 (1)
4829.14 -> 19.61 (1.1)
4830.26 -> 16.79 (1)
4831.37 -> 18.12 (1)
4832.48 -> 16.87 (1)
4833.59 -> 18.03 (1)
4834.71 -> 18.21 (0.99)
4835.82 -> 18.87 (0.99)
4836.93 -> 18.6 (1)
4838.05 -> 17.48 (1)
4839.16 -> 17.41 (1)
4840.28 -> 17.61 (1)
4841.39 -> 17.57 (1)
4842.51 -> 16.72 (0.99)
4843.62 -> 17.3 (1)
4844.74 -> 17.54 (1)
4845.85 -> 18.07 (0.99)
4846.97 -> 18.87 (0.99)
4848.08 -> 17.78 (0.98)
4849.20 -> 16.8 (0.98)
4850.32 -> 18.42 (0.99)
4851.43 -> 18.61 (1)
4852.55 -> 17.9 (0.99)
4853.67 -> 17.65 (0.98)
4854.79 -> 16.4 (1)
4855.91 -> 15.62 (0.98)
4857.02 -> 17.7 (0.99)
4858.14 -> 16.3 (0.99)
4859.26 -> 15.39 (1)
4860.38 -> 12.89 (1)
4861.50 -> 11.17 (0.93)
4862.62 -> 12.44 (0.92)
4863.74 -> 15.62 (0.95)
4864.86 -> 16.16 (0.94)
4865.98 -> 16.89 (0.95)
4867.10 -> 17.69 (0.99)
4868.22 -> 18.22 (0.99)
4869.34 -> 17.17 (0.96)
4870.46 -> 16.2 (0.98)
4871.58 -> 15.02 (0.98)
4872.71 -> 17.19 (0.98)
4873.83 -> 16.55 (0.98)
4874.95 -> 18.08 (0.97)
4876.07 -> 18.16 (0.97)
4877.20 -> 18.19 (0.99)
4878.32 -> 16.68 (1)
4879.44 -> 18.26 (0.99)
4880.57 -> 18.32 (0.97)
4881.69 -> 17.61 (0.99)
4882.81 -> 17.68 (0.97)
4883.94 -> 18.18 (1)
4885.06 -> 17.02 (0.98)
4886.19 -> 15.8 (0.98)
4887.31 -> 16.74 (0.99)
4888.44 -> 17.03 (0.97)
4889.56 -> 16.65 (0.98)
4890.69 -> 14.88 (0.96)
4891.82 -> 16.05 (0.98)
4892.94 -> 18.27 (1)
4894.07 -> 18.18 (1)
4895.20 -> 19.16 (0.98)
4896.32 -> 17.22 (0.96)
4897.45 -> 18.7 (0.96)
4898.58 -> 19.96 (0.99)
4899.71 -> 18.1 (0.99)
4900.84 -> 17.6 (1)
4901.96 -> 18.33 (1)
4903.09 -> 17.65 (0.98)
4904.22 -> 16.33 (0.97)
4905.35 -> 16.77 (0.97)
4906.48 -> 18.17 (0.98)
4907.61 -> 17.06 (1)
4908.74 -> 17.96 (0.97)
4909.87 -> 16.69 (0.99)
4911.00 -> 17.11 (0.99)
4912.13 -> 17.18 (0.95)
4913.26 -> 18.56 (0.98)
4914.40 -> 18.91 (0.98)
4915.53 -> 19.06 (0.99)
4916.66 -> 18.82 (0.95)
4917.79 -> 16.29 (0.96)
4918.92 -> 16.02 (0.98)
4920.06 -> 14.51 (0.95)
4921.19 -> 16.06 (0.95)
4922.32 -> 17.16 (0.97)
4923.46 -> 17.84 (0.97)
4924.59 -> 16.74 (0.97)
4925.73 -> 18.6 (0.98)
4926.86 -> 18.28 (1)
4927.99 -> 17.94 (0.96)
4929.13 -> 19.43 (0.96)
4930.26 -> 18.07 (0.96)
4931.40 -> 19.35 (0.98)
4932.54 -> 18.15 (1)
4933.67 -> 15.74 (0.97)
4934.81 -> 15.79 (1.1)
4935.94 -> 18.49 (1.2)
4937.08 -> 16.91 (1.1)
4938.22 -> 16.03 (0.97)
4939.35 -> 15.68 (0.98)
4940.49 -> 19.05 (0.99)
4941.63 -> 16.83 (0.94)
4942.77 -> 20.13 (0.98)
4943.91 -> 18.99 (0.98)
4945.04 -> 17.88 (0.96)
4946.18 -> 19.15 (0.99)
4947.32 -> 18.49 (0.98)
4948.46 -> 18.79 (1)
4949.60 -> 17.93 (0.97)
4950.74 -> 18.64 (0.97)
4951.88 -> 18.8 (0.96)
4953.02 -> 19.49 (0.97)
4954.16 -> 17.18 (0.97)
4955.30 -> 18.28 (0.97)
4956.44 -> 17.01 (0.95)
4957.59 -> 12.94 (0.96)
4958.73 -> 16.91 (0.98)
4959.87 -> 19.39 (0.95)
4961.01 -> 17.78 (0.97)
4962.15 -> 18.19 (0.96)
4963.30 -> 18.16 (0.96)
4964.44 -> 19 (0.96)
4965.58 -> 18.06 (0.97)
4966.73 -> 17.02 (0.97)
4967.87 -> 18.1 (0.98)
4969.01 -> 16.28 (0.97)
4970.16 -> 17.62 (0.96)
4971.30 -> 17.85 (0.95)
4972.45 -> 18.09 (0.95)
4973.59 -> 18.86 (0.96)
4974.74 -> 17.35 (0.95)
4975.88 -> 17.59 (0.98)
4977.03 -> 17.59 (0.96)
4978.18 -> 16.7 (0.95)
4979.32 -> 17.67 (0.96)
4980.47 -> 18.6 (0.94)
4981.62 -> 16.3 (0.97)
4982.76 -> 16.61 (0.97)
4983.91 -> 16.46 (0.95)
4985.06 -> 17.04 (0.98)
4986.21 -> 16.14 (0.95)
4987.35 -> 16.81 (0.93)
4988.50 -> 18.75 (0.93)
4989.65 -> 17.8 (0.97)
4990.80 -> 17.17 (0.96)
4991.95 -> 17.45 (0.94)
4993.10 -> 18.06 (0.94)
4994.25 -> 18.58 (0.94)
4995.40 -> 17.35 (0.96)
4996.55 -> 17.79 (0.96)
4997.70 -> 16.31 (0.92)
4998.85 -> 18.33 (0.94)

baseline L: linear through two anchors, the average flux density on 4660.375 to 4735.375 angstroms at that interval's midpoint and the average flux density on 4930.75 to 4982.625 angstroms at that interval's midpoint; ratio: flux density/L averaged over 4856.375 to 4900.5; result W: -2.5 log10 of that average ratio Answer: 0.06 mag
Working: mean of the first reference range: 17.9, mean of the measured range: 16.9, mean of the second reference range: 17.7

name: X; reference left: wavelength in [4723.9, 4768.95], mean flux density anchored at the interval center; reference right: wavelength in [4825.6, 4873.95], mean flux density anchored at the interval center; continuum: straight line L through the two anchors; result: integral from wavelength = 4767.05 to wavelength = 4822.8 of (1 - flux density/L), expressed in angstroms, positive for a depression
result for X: -1.52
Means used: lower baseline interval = 18.1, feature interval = 18.1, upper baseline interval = 17.1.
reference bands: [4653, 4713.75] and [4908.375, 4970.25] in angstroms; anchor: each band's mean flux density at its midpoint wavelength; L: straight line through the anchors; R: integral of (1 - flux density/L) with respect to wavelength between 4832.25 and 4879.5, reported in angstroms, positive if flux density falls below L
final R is 2.0 angstroms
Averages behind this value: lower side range 17.8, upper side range 17.7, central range 17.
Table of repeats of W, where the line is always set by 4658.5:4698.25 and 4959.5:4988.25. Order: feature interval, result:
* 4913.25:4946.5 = -0.001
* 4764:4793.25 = -0.005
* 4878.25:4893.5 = 0.038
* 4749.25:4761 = -0.048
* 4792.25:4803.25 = -0.025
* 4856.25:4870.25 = 0.135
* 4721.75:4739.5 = 0.003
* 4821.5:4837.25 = -0.038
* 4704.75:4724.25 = -0.020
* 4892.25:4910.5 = -0.012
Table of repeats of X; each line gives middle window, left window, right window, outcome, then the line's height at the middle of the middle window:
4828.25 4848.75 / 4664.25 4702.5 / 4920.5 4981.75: -0.1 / 17.8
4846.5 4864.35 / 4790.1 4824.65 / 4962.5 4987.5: 1.7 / 18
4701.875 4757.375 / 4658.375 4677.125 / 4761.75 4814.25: -0.8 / 17.9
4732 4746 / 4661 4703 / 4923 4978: -0.1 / 17.9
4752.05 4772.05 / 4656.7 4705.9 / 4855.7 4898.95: -0.7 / 17.4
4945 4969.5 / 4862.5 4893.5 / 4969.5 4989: -0.8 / 17.3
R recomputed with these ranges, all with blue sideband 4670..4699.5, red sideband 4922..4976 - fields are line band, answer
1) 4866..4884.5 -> 0.5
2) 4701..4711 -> 0.7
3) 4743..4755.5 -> -0.6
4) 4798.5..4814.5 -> -0.3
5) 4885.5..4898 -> 0.5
